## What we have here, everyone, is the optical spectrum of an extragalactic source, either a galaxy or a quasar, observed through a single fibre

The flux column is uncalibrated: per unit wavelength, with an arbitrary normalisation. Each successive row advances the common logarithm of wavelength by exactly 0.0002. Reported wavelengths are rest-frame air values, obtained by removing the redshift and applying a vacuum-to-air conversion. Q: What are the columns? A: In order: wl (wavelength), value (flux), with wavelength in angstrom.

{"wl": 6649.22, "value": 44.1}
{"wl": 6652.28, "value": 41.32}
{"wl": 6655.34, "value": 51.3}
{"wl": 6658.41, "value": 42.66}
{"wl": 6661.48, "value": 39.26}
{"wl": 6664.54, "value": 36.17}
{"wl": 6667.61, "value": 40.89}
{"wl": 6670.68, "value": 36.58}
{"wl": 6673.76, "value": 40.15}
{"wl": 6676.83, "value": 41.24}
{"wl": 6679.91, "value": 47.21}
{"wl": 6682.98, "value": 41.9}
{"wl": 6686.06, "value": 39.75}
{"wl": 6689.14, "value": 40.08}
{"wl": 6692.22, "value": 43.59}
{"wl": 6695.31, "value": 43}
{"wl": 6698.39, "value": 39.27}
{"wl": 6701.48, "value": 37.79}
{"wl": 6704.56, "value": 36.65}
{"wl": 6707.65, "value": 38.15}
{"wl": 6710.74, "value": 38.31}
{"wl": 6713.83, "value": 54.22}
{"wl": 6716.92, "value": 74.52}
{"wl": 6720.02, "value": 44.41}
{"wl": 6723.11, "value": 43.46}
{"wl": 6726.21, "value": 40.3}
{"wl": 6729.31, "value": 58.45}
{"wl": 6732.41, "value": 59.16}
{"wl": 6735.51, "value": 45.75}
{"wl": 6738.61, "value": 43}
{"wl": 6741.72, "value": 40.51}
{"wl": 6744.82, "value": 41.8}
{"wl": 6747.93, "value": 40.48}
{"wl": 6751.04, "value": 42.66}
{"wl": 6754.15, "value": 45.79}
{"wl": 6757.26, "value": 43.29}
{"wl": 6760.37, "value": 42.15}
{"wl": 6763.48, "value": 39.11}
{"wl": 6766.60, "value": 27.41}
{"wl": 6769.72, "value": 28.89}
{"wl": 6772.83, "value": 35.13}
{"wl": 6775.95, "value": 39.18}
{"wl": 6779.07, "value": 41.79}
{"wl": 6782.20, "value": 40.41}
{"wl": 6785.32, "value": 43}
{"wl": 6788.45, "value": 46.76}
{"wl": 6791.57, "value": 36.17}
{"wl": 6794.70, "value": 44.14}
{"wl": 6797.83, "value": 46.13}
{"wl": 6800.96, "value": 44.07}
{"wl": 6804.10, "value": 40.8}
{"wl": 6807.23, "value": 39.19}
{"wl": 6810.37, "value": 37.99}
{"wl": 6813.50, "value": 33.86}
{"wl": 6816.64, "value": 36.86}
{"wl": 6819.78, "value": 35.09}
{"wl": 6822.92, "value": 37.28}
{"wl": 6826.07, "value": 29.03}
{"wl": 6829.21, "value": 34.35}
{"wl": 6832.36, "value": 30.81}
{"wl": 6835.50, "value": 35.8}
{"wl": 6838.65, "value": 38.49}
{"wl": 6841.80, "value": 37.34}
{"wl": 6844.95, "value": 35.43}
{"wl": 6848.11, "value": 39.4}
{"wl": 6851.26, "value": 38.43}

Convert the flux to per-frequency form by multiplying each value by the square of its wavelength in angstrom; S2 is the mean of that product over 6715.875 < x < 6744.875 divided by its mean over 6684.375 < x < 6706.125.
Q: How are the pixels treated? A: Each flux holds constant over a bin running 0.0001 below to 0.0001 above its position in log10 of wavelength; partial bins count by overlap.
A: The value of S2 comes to 1.24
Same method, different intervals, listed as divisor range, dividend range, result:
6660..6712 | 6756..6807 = 1.03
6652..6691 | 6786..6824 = 1.00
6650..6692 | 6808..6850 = 0.90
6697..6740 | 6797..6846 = 0.81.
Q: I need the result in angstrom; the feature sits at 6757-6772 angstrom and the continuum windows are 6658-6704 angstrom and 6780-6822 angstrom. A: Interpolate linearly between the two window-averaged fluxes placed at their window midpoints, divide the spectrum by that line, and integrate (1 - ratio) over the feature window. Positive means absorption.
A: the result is 1.8 angstrom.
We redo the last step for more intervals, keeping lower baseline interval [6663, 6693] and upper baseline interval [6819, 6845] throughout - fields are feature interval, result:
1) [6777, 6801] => -4.1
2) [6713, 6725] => -4.5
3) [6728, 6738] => -3.8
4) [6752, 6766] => -1.5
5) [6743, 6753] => -1.0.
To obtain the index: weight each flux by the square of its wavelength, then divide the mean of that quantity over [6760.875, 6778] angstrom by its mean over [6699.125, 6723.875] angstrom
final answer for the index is 0.77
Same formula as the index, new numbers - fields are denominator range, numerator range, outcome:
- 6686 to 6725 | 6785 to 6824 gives 0.93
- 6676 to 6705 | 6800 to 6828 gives 0.93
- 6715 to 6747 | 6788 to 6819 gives 0.84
